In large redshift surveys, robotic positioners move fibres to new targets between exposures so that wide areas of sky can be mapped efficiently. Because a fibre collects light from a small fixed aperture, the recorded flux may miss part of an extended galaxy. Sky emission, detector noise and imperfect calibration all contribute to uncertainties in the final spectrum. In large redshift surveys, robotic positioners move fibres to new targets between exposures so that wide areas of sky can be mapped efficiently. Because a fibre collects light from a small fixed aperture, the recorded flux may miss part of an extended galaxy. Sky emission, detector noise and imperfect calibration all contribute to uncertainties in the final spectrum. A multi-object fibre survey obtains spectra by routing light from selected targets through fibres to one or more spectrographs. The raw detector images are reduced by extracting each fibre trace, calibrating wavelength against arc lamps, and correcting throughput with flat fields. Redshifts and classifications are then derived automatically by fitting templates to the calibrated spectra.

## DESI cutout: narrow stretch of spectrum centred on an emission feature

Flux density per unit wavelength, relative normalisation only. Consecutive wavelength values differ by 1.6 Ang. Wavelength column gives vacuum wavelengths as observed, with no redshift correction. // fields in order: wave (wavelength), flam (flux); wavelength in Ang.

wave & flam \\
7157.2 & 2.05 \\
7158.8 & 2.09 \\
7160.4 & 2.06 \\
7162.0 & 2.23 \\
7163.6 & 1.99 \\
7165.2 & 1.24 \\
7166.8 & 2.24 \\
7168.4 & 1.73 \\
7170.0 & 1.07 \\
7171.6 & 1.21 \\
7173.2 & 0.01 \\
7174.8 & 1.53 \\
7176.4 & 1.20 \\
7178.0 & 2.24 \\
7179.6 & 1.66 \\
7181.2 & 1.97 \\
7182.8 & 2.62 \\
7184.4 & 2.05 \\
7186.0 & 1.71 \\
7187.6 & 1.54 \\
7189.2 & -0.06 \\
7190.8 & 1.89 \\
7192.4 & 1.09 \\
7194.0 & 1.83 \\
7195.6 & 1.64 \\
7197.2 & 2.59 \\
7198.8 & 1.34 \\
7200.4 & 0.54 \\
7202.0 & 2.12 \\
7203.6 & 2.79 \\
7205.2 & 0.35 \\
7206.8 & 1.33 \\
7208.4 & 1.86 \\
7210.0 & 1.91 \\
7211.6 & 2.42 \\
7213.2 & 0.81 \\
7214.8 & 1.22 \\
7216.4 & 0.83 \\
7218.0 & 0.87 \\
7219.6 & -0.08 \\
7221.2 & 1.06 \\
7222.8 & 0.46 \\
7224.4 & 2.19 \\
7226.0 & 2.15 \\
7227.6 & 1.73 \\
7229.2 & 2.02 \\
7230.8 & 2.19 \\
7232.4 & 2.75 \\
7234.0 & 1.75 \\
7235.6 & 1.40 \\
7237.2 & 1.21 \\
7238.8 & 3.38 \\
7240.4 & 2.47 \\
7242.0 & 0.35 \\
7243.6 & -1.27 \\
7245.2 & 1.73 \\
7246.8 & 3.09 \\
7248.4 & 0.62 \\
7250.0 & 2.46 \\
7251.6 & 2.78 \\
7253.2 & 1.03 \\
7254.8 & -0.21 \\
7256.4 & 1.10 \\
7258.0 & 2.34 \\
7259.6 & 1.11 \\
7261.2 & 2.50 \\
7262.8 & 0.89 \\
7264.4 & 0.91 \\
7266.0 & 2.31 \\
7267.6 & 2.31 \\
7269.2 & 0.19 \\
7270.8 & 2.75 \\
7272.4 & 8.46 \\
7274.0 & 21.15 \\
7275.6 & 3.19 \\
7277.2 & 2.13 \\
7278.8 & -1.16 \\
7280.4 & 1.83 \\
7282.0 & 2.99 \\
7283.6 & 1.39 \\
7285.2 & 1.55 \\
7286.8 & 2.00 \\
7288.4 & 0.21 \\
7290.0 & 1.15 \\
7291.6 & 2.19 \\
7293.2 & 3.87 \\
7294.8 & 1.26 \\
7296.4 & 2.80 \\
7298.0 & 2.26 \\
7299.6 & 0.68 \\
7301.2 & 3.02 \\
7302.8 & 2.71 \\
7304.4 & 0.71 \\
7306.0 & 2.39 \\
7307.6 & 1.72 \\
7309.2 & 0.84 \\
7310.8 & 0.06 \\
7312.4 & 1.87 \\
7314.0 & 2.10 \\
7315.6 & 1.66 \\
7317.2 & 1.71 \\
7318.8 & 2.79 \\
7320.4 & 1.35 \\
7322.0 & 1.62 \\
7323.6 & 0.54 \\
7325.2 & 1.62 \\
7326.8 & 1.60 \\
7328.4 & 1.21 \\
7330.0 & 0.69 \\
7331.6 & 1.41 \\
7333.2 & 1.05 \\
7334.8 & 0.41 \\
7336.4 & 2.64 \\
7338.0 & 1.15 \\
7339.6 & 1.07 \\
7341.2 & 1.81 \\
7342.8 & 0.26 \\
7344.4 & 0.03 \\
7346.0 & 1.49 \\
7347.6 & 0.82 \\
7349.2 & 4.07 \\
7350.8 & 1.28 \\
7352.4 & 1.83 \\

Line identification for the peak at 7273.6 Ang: H-alpha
